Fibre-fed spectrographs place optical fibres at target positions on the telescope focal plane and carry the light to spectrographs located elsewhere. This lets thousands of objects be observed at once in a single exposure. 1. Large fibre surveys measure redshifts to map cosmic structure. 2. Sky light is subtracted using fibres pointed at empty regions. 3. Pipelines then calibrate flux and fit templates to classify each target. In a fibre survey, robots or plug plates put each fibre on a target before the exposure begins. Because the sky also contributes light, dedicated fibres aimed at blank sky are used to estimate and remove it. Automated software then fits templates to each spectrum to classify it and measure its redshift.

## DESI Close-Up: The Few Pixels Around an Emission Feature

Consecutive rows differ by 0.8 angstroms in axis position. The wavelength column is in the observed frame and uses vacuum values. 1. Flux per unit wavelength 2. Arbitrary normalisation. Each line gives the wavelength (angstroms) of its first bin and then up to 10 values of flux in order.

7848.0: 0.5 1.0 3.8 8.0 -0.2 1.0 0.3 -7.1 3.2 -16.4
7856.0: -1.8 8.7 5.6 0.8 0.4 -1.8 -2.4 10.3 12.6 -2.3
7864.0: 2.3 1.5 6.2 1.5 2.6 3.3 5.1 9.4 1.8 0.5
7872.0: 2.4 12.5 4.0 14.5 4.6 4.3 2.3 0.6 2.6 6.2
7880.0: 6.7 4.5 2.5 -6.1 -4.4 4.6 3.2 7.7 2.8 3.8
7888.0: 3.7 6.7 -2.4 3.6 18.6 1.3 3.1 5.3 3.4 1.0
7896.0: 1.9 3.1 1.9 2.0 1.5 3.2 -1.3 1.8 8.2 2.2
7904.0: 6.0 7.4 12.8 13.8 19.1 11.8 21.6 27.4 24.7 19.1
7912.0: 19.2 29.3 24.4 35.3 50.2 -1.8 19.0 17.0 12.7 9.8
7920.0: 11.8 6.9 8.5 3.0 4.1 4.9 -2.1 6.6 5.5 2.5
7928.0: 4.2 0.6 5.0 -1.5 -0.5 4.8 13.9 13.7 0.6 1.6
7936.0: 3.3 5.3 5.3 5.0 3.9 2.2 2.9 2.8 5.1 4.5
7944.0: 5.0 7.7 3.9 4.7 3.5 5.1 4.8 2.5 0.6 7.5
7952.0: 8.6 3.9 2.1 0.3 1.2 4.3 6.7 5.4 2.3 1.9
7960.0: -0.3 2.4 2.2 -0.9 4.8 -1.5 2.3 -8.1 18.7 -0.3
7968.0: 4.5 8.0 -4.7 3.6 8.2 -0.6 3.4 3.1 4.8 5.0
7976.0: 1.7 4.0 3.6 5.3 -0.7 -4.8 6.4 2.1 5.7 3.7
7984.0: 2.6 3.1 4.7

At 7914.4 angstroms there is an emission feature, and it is [O II] 3727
